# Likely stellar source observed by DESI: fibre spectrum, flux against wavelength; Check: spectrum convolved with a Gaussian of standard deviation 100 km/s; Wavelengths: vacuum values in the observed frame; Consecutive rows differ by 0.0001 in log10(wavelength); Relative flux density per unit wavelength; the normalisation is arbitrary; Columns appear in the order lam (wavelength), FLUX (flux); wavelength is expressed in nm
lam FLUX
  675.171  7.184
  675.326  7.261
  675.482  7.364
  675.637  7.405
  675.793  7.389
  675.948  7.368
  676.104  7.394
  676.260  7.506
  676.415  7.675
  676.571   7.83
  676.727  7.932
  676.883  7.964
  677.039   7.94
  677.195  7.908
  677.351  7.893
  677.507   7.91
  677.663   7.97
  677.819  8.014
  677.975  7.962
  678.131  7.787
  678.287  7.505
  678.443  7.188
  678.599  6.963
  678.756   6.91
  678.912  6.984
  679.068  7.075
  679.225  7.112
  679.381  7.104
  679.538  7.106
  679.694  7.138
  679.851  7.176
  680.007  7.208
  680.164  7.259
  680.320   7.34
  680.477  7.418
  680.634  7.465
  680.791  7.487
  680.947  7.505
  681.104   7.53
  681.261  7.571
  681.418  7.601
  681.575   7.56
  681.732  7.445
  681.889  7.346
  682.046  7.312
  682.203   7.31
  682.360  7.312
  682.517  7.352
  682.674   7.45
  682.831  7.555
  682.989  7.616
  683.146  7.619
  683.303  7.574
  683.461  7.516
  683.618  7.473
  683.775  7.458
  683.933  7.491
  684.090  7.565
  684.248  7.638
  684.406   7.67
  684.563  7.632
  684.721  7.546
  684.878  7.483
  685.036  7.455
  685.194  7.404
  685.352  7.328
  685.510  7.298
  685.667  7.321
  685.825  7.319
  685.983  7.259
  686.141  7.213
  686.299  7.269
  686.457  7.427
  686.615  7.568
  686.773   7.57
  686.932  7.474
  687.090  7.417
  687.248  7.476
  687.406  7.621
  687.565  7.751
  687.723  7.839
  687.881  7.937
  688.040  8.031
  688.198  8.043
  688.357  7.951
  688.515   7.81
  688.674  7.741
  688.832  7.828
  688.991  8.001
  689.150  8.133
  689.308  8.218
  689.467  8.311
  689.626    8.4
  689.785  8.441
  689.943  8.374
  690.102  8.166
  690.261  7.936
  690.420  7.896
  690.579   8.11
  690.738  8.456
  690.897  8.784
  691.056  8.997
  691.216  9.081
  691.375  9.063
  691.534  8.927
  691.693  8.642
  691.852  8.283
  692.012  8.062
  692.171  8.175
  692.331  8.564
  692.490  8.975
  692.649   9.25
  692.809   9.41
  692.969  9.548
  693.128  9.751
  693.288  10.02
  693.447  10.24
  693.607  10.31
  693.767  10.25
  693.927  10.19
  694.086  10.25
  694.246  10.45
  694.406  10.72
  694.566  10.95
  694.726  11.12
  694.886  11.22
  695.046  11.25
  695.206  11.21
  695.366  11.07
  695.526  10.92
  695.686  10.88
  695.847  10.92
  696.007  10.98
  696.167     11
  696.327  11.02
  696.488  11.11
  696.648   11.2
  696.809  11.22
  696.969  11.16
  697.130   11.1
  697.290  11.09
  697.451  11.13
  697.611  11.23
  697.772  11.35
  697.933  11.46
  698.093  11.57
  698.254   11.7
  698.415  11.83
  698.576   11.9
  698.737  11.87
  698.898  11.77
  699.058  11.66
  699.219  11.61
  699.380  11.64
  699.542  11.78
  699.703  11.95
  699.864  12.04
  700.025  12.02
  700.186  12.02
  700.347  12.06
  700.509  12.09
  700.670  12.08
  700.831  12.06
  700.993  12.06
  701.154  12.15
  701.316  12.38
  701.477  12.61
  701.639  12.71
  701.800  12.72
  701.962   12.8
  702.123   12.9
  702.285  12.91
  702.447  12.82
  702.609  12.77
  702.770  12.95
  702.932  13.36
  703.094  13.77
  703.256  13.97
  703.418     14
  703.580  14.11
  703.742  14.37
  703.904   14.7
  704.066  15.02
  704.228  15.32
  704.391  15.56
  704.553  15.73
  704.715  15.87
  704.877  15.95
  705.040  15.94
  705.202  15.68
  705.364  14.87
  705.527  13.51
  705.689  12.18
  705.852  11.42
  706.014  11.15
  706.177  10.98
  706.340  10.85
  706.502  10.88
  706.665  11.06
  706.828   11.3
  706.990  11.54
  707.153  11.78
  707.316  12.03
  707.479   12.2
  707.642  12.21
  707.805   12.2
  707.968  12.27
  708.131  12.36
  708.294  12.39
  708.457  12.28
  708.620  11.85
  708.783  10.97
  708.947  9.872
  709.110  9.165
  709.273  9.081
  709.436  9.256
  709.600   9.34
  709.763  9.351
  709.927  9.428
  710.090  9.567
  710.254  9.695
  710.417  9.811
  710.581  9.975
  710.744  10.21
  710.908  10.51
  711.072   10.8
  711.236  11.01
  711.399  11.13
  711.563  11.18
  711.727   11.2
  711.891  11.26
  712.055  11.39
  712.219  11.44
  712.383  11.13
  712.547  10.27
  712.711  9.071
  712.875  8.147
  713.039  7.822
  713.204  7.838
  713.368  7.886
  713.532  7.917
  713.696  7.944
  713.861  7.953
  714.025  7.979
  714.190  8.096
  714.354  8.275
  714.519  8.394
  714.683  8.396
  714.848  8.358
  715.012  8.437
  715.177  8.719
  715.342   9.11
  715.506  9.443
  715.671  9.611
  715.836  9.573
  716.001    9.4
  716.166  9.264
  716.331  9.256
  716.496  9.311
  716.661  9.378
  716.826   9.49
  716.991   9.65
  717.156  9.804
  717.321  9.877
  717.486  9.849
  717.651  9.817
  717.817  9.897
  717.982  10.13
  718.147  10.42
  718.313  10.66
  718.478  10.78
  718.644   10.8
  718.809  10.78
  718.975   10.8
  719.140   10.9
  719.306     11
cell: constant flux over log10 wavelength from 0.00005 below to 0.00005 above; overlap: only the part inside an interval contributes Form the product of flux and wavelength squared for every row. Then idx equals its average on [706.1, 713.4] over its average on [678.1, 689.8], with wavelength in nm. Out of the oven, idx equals 1.52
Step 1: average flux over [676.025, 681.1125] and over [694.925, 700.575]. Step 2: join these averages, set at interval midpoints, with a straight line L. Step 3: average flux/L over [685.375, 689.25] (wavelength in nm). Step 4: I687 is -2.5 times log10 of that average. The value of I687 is 0.21 mag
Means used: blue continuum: 7.49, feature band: 7.64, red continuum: 11.4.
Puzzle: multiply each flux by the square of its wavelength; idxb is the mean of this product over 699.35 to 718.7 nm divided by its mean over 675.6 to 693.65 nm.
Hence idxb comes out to 1.52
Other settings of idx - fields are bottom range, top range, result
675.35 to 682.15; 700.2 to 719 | 1.62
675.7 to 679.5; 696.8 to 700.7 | 1.64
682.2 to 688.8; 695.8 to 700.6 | 1.58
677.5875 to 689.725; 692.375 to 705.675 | 1.68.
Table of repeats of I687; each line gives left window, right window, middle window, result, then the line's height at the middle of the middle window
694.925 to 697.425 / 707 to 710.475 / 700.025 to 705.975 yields -0.23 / 10.9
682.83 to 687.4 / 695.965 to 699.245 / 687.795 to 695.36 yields 0.05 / 9.49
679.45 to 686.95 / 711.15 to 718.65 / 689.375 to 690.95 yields -0.05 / 7.88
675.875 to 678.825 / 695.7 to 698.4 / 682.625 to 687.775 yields 0.21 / 9.08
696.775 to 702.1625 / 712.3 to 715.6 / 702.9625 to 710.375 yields -0.20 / 10.2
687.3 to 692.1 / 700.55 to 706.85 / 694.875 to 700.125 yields -0.04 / 11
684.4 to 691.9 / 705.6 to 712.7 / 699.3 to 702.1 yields -0.25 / 9.71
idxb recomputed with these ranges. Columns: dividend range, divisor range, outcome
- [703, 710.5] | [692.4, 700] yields 1.16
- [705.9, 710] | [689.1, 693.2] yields 1.34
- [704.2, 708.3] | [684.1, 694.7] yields 1.62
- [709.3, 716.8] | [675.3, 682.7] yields 1.39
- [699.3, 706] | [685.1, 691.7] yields 1.75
